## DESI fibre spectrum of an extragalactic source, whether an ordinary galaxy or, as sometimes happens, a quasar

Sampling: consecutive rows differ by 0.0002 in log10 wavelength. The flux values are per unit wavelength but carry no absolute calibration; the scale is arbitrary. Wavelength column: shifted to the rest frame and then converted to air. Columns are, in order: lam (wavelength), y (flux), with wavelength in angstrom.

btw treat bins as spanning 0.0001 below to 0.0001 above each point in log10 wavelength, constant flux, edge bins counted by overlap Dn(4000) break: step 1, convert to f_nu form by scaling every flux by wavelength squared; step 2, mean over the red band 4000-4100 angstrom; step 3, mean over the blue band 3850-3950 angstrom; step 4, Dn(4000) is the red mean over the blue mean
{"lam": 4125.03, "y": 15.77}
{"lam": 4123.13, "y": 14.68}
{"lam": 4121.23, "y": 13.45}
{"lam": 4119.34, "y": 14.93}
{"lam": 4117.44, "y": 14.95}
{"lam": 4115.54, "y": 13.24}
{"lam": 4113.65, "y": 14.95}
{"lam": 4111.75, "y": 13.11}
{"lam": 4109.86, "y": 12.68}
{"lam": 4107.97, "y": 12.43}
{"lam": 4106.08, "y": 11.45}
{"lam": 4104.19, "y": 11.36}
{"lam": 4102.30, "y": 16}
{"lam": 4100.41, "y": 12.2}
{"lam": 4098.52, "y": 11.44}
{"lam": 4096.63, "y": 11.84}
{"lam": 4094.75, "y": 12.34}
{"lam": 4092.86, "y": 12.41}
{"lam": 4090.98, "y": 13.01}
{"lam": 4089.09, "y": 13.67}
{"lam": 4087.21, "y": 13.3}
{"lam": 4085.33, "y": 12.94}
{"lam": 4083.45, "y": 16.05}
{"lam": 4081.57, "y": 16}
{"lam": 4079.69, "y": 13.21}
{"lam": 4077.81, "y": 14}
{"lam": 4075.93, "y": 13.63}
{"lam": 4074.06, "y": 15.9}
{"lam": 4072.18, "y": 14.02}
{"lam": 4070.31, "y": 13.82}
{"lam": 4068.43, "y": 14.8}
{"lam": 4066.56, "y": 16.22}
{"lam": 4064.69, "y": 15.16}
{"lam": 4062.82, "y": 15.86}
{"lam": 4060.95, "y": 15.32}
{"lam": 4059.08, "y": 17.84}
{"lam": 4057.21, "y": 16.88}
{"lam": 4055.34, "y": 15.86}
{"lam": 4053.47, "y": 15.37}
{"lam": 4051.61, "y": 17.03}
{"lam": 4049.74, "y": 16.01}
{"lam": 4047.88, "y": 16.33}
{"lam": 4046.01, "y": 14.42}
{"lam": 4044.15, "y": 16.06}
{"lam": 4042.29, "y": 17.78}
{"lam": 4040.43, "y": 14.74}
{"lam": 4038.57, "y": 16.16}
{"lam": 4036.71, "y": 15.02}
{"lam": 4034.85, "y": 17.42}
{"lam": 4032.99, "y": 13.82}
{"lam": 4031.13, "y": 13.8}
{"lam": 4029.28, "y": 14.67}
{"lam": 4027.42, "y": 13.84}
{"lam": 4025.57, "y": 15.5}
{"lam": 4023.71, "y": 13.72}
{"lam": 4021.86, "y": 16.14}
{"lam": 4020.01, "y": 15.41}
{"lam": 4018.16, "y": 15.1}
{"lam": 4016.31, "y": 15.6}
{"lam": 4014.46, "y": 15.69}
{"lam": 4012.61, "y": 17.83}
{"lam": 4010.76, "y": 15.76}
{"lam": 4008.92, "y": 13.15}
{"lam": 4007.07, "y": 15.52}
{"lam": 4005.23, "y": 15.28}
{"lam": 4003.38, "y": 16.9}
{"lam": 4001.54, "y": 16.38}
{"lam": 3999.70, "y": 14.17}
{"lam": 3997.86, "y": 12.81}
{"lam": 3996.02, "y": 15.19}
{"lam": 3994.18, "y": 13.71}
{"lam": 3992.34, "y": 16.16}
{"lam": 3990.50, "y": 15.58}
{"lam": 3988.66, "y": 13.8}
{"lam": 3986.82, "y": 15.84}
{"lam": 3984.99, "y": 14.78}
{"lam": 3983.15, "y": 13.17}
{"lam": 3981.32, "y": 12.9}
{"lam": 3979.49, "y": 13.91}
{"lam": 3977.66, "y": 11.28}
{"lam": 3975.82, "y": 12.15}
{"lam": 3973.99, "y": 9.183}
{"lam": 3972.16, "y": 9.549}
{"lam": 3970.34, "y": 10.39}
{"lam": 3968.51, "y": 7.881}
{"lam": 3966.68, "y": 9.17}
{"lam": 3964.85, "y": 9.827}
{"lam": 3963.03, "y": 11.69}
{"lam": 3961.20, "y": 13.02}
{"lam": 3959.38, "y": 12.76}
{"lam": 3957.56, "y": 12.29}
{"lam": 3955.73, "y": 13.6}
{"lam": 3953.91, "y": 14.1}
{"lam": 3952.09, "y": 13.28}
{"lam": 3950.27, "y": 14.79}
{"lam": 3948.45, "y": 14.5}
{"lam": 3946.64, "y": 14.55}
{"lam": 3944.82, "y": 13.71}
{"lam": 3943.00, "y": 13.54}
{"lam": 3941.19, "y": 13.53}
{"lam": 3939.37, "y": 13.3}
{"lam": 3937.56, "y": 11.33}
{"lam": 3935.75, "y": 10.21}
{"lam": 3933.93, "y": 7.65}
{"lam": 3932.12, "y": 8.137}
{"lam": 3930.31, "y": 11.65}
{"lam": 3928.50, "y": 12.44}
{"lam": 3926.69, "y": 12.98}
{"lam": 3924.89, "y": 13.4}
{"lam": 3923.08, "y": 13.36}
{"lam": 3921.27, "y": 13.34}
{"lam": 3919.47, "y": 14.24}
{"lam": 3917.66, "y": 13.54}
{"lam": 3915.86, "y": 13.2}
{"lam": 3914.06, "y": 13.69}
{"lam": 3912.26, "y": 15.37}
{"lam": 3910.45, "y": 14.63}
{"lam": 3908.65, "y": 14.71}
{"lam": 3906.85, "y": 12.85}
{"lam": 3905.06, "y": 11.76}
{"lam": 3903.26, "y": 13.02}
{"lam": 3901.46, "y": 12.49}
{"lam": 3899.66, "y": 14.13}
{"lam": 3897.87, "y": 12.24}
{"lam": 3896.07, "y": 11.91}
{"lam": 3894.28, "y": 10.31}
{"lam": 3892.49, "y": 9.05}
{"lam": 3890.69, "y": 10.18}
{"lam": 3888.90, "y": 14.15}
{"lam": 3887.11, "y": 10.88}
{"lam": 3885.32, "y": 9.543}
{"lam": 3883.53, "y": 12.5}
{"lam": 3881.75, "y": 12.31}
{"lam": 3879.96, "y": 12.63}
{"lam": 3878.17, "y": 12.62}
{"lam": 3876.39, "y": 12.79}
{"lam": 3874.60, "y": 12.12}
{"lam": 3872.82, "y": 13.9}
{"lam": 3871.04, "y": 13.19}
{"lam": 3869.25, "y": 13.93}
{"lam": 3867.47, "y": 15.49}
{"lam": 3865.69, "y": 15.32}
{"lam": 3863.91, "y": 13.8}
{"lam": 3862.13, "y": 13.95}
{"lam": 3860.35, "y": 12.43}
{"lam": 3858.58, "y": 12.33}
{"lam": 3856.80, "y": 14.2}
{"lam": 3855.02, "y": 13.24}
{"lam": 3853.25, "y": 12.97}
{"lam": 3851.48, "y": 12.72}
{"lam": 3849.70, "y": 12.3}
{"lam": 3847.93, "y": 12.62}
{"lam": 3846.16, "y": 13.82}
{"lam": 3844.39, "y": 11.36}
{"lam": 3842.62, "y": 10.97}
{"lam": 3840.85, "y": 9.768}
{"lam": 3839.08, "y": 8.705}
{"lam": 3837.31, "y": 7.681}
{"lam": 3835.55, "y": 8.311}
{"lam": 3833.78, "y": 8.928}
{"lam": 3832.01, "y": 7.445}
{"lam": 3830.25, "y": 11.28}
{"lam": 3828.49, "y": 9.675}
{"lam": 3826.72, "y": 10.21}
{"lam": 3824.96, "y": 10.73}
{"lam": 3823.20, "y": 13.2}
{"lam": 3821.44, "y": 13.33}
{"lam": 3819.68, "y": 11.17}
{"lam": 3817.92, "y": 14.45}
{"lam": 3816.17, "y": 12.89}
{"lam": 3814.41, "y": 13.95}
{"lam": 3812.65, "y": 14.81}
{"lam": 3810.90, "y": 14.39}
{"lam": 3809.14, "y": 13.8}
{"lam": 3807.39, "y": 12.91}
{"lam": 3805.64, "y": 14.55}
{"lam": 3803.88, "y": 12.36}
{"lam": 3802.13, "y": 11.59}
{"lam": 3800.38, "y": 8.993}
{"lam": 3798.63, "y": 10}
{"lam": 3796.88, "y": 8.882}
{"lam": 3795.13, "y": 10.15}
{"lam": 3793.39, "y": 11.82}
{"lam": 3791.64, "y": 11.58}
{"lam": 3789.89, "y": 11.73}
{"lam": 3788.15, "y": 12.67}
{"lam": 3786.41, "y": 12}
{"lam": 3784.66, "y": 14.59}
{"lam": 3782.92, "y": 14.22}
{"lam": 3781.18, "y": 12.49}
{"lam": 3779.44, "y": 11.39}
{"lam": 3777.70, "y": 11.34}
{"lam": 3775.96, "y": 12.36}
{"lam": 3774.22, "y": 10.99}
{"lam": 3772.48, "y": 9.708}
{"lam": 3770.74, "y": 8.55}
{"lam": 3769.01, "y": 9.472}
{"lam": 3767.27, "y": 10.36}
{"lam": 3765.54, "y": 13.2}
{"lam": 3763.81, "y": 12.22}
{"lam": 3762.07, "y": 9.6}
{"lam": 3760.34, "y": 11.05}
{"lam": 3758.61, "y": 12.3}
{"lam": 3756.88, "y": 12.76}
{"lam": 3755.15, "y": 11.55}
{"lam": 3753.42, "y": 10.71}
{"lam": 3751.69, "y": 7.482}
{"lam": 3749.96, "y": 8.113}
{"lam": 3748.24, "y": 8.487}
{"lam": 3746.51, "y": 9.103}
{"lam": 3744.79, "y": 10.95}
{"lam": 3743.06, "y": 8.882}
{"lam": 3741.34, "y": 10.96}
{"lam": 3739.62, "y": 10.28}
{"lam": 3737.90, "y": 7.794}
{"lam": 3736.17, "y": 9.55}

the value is 1.27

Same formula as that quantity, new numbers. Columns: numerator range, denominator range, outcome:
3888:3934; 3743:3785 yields 1.25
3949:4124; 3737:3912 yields 1.34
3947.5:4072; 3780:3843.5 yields 1.38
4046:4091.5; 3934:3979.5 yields 1.33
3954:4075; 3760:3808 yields 1.42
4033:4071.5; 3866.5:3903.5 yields 1.40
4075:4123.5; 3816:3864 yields 1.32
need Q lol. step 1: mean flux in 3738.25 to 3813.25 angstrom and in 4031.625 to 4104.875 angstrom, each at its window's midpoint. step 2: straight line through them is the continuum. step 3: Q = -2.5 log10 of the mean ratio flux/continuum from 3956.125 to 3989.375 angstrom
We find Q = 0.15 mag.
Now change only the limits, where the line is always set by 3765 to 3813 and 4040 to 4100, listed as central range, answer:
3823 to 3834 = 0.20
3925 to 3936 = 0.23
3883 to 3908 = 0.10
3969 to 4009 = 0.02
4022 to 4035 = -0.02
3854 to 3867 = -0.09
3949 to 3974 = 0.17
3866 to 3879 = -0.07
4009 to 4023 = -0.11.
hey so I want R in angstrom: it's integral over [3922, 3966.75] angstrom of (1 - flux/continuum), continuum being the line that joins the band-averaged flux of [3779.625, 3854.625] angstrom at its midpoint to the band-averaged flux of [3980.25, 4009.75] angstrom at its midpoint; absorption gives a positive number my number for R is 4.7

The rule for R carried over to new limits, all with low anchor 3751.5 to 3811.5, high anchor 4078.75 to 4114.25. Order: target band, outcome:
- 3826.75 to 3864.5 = 1.9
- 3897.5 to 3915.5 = -1.9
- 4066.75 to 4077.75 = -1.3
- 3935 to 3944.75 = -0.1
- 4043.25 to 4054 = -2.5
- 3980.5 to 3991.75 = -1.6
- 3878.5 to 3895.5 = 1.1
